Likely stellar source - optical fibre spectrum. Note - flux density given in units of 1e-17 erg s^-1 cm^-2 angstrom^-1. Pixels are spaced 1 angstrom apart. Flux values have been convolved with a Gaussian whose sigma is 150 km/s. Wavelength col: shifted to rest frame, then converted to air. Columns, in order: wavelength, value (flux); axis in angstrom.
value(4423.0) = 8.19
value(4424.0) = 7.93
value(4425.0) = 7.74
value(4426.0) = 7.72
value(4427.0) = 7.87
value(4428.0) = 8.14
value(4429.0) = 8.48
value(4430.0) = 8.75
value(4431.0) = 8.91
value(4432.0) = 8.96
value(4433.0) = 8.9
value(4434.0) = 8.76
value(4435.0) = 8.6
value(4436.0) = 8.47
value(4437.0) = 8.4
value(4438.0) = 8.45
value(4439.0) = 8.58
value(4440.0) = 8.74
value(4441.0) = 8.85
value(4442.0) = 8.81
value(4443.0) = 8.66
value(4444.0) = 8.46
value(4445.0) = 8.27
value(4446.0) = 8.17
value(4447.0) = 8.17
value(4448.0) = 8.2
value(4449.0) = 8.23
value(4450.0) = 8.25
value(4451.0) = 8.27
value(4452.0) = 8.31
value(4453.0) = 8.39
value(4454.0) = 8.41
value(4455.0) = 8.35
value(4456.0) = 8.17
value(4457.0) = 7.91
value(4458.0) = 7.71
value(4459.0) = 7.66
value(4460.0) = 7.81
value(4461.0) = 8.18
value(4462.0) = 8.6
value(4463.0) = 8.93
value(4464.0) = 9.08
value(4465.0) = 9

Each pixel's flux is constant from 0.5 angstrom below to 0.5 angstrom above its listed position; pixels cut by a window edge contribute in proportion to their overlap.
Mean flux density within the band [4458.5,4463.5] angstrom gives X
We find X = 8.24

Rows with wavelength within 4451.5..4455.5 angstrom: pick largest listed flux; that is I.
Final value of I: 8.41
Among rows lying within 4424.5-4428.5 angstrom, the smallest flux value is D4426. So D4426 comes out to 7.72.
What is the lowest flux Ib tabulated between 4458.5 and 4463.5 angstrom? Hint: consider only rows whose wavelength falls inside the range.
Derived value 7.66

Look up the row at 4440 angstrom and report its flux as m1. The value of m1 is 8.74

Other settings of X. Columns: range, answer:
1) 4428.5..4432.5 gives 8.78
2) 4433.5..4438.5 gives 8.54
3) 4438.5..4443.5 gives 8.73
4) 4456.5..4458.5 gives 7.81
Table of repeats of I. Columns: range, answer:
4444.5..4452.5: 8.31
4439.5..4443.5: 8.85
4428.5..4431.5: 8.91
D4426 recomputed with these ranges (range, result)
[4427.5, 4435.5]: 8.14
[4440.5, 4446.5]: 8.17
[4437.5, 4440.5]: 8.45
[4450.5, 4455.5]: 8.27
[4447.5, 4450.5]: 8.2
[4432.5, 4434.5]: 8.76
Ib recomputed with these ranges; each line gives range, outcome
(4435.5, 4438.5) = 8.4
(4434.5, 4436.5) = 8.47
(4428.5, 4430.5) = 8.48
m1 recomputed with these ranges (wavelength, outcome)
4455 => 8.35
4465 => 9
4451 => 8.27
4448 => 8.2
